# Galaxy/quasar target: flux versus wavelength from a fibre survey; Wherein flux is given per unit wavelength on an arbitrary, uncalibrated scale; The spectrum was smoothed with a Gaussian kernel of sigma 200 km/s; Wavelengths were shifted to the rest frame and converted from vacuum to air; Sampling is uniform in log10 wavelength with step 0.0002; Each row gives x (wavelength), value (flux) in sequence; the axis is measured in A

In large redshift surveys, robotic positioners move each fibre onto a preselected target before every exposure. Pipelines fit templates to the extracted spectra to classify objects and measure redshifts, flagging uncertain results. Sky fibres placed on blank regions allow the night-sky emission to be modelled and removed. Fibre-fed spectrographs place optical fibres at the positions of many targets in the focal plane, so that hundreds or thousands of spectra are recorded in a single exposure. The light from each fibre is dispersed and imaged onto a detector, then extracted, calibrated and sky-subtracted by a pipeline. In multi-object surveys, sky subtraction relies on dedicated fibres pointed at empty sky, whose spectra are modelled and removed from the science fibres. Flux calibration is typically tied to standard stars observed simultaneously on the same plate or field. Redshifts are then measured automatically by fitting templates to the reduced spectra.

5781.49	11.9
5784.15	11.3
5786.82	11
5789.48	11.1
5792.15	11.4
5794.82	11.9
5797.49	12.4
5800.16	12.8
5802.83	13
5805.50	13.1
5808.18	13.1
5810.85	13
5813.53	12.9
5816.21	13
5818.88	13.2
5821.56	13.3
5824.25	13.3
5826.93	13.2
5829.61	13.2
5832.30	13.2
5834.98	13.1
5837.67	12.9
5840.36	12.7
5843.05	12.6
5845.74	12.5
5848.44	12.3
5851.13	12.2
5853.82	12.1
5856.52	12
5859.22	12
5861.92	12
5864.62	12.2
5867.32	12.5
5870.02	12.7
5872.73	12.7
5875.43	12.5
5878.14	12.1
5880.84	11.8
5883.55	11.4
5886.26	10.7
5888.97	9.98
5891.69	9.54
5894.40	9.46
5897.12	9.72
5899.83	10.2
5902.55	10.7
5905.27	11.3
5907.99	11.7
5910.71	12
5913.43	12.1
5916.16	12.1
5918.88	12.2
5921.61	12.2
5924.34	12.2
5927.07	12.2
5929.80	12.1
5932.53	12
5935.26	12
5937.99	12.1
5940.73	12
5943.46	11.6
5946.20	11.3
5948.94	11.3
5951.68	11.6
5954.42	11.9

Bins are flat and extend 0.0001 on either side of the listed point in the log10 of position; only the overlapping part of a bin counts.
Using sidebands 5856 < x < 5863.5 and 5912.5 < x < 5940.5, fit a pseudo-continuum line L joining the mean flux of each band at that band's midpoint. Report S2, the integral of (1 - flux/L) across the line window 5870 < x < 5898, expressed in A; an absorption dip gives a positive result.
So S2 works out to 2.2 A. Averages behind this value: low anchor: 12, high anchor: 12.1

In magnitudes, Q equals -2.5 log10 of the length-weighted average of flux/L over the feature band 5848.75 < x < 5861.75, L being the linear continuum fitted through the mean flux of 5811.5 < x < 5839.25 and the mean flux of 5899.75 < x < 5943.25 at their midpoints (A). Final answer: 0.06 mag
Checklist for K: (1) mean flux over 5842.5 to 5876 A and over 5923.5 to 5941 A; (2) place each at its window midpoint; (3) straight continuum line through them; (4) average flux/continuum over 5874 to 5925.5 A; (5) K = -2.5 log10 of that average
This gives 0.09 mag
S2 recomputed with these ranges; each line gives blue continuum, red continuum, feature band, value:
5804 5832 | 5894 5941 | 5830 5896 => 2.55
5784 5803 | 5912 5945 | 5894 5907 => 1.77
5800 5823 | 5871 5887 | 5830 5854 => -0.23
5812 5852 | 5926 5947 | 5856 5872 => 0.44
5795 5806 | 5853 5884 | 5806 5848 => -1.65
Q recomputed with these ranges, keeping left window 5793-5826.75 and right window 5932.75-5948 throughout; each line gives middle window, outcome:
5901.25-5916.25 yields 0.04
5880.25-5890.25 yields 0.13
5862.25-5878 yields 0.00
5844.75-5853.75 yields 0.02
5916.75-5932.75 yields -0.02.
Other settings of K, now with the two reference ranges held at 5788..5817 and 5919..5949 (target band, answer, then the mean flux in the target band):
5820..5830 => -0.07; 13.3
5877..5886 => 0.05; 11.6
